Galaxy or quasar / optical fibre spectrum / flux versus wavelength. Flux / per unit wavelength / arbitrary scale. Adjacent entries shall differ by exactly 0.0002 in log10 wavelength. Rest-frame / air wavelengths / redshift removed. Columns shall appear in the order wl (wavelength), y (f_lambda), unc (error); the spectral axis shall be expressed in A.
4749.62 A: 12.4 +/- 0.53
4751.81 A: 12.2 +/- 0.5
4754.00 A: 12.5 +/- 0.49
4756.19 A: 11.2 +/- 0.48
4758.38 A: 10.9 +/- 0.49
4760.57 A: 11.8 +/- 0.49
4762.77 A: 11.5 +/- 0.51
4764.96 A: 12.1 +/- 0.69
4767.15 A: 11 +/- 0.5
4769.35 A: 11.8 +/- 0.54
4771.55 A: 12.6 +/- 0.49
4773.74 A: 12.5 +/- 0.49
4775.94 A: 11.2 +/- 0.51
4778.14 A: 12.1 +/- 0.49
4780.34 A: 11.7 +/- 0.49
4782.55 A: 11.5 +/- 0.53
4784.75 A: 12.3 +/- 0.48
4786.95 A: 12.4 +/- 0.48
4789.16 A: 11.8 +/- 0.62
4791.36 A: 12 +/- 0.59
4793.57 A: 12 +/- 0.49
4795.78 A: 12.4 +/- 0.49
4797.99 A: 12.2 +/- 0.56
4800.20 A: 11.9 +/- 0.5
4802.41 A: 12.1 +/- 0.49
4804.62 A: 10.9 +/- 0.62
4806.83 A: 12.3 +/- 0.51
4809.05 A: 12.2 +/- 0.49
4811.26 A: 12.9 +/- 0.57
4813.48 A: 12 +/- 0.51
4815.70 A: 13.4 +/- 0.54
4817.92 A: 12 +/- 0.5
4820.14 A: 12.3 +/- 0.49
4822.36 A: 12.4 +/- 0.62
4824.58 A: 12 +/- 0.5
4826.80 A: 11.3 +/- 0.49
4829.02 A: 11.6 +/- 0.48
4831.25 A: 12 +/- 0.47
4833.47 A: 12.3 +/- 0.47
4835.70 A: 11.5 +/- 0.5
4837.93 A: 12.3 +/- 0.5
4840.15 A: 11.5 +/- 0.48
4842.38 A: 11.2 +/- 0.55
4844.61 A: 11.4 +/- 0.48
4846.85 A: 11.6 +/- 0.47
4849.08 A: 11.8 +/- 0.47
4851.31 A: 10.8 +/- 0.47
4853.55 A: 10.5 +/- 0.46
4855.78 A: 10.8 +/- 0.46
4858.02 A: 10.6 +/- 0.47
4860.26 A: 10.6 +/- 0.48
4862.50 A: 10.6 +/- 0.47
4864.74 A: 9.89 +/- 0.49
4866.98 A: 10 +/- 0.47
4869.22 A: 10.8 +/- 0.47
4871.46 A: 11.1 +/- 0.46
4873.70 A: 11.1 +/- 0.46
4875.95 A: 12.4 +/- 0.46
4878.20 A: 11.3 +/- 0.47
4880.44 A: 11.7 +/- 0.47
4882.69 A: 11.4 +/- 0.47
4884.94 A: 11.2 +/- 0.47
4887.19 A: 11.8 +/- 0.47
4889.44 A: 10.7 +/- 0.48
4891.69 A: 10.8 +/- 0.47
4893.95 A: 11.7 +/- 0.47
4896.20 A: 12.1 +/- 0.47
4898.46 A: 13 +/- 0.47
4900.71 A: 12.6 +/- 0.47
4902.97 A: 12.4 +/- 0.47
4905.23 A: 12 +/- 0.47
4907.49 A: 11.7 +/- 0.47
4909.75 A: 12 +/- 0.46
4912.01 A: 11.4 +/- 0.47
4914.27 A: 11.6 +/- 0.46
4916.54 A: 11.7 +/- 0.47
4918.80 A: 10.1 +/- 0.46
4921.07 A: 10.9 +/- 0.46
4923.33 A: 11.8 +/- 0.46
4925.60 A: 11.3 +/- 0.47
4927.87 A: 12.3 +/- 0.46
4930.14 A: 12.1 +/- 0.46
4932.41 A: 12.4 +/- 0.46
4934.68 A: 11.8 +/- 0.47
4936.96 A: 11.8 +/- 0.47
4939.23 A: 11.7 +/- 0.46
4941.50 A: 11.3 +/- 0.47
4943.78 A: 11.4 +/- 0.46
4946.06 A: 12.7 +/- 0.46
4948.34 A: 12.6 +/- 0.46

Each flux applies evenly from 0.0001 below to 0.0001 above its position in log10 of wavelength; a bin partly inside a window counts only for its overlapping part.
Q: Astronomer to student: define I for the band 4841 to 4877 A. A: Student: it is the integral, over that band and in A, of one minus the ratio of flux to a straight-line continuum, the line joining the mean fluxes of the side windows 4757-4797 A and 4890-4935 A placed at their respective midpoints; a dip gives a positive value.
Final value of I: 2.6 A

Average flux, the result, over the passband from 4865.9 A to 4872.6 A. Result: 10.7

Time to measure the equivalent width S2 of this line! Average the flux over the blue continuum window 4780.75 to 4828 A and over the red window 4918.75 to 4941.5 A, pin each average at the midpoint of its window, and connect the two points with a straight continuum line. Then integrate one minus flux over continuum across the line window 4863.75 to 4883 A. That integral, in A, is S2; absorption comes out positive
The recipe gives 1.29 A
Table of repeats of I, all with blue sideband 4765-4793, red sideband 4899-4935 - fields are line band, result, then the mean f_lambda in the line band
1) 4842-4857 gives 0.9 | 11.1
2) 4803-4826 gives -0.7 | 12.2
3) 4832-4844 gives 0.1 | 11.8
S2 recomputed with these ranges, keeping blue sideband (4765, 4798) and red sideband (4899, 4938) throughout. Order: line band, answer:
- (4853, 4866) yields 1.50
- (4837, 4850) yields 0.28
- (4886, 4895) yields 0.43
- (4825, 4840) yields 0.09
